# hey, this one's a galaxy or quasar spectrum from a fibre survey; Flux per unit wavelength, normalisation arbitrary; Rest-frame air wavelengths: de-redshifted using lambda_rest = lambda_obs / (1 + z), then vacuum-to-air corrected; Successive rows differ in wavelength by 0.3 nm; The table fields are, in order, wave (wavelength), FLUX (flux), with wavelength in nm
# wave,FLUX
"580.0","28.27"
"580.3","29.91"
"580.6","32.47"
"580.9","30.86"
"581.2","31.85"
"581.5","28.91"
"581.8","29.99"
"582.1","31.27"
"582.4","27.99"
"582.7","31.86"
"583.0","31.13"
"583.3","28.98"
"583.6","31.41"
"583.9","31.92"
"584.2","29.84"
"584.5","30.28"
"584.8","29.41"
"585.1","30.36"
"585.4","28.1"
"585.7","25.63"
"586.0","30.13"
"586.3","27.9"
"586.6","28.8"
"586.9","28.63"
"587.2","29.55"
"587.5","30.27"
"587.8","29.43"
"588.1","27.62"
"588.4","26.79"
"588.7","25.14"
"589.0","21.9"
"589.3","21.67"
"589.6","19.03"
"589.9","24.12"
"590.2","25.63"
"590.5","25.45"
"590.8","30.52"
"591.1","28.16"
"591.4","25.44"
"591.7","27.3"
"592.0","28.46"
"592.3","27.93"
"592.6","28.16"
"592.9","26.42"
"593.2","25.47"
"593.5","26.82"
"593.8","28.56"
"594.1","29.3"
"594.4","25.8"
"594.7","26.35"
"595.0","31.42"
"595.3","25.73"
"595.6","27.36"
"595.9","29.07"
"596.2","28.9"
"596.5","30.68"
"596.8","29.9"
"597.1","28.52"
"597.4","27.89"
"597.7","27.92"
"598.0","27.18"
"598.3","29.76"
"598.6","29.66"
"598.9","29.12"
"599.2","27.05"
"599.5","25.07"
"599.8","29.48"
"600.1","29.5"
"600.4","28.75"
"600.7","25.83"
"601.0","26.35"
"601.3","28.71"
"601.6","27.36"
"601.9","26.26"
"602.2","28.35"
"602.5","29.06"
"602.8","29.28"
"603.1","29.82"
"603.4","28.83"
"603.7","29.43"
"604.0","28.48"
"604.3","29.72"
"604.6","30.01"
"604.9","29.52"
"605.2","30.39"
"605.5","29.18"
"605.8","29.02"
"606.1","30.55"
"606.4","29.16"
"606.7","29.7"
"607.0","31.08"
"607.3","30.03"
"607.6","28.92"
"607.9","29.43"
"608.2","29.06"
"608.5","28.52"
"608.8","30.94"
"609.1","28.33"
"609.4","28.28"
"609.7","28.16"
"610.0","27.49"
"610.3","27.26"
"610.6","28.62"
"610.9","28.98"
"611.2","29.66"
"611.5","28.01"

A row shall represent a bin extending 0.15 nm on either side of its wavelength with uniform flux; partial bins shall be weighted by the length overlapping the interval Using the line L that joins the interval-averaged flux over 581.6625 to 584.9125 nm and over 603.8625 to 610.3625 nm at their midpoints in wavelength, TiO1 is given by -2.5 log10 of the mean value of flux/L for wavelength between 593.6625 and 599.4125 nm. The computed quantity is 0.051 mag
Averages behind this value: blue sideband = 30.4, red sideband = 29.3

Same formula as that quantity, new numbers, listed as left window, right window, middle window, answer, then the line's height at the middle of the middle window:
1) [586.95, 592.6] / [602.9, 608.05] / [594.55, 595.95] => -0.01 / 27.5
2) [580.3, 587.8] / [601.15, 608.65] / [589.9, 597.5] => 0.07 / 29.6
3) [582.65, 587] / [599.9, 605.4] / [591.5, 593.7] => 0.08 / 29.2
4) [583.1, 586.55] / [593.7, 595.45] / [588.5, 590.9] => 0.19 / 28.6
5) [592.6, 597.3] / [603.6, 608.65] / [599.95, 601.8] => 0.04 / 28.8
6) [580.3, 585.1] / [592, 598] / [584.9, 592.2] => 0.09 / 29.3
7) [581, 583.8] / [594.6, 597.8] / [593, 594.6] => 0.07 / 28.9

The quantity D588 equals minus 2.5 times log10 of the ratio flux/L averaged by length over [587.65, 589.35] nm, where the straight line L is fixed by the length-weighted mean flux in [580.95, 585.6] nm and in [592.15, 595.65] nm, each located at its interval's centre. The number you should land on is 0.13 mag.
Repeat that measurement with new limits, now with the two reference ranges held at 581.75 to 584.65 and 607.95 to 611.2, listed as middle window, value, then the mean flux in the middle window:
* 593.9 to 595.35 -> 0.068 mag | 27.9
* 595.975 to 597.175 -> 0.001 mag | 29.5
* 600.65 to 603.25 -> 0.046 mag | 28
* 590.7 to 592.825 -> 0.075 mag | 27.9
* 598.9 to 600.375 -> 0.051 mag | 28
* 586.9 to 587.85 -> 0.021 mag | 29.6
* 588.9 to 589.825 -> 0.385 mag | 21.1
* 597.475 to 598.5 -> 0.042 mag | 28.3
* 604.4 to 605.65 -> -0.030 mag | 29.8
